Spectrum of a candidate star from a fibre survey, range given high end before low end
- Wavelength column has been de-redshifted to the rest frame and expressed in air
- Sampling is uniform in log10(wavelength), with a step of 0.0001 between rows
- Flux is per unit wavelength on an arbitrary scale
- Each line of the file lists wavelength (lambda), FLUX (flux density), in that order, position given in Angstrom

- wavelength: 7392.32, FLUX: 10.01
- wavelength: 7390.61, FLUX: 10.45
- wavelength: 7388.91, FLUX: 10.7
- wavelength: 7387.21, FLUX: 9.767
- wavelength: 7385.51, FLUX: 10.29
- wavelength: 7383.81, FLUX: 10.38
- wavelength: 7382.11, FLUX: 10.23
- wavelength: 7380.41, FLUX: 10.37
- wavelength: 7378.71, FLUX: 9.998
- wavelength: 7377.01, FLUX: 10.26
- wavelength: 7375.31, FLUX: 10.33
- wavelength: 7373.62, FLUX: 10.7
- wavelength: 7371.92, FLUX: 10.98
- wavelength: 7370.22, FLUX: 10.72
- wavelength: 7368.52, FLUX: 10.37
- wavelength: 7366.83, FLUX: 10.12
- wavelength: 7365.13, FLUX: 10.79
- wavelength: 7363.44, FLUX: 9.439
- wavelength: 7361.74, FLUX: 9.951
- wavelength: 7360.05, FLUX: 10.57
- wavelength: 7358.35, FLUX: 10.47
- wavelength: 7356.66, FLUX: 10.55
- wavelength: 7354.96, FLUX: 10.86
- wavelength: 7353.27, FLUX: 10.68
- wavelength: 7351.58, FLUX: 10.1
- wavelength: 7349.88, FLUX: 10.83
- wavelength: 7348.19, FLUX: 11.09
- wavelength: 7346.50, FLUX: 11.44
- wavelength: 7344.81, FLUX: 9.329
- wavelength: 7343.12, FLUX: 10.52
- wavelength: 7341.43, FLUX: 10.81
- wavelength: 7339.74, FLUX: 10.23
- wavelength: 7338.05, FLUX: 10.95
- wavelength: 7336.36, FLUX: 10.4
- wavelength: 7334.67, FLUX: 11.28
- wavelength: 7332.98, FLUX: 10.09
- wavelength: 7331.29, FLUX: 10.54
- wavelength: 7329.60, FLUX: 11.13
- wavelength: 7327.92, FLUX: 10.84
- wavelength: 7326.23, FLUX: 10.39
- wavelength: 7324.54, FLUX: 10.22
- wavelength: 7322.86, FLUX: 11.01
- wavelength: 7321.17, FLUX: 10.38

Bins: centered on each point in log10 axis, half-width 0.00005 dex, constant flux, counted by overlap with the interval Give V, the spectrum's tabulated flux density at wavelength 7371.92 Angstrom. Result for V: 10.98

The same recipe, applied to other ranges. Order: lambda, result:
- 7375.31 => 10.33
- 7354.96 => 10.86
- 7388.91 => 10.7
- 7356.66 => 10.55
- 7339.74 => 10.23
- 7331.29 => 10.54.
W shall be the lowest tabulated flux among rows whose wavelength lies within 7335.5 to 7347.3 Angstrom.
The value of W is 9.329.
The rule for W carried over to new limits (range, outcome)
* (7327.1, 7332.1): 10.54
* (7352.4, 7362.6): 9.951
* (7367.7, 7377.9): 10.26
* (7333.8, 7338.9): 10.4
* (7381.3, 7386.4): 10.23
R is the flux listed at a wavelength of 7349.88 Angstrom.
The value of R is 10.83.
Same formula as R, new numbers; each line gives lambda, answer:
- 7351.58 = 10.1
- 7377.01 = 10.26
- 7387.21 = 9.767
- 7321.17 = 10.38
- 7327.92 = 10.84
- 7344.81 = 9.329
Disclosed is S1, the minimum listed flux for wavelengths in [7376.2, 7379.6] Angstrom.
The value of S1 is 9.998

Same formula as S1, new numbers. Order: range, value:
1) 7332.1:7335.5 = 10.09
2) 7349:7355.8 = 10.1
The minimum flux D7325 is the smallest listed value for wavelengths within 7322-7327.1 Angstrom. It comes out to 10.22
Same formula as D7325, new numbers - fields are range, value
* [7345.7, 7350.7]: 10.83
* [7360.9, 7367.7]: 9.439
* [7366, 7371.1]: 10.12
